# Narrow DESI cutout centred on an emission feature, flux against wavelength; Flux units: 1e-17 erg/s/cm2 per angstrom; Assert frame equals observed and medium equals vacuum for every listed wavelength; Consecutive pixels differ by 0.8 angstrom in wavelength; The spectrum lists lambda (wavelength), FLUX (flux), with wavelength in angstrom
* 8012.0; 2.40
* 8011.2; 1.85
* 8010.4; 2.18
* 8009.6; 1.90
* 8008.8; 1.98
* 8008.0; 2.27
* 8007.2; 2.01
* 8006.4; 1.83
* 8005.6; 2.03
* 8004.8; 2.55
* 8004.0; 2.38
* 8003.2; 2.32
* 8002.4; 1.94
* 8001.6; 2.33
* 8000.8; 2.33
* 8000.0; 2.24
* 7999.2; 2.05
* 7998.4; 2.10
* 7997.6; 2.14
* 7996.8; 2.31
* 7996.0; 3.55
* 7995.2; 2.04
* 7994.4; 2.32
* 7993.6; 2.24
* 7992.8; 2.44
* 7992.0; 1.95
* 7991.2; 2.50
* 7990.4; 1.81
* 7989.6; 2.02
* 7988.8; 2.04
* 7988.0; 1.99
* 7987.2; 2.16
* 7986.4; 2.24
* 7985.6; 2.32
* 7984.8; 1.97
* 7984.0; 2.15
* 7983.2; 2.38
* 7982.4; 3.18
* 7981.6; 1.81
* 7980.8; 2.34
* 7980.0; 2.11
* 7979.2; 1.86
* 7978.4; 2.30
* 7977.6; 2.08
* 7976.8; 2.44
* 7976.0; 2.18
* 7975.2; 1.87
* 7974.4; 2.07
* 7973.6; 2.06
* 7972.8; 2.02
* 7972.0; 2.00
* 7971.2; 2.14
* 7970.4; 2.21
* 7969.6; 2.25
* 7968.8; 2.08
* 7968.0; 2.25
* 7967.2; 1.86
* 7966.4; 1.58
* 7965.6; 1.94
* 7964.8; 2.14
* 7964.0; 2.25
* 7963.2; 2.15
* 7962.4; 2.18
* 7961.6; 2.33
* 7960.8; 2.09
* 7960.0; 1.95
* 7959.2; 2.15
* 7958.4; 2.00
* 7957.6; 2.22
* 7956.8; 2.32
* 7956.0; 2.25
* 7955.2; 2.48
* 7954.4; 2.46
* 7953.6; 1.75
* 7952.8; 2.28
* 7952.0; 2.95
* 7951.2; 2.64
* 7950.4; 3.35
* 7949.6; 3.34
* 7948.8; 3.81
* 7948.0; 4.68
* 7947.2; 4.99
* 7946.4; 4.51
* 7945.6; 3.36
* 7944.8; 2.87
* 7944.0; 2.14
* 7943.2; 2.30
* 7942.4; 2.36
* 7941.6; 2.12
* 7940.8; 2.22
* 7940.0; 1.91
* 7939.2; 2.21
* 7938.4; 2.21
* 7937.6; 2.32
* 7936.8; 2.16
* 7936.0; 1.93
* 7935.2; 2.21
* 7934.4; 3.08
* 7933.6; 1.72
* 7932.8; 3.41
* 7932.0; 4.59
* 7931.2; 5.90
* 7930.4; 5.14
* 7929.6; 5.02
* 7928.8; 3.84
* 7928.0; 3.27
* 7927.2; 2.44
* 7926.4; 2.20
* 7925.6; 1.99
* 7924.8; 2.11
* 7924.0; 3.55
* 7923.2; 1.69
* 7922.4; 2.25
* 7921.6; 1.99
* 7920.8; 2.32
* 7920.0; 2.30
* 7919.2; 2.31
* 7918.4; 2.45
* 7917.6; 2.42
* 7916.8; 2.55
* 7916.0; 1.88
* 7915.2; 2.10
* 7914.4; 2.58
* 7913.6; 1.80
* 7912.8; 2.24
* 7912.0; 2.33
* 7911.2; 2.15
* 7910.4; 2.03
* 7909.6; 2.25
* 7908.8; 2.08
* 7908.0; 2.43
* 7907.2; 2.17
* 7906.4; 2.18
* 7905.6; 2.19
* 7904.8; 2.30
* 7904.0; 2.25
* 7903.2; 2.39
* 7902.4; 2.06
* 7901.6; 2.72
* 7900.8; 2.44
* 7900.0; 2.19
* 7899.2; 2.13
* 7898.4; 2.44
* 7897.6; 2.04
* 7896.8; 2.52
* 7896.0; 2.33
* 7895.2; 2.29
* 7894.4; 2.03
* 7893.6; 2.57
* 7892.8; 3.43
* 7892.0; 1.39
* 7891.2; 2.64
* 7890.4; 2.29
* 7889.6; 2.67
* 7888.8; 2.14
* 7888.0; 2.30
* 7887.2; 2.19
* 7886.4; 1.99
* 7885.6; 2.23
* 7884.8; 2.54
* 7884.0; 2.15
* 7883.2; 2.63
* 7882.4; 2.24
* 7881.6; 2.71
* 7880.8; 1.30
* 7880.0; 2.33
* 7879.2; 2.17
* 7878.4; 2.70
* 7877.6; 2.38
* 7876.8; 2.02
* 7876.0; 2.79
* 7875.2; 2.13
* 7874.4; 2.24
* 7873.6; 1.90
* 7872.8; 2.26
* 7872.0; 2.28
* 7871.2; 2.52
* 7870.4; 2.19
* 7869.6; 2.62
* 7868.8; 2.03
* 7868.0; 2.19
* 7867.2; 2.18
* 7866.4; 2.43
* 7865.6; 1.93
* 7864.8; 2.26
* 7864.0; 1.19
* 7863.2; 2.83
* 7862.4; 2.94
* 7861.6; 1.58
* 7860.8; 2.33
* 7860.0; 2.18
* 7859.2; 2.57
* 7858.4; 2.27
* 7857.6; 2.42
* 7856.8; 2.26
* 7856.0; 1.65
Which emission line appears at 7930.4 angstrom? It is [S II] 6716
